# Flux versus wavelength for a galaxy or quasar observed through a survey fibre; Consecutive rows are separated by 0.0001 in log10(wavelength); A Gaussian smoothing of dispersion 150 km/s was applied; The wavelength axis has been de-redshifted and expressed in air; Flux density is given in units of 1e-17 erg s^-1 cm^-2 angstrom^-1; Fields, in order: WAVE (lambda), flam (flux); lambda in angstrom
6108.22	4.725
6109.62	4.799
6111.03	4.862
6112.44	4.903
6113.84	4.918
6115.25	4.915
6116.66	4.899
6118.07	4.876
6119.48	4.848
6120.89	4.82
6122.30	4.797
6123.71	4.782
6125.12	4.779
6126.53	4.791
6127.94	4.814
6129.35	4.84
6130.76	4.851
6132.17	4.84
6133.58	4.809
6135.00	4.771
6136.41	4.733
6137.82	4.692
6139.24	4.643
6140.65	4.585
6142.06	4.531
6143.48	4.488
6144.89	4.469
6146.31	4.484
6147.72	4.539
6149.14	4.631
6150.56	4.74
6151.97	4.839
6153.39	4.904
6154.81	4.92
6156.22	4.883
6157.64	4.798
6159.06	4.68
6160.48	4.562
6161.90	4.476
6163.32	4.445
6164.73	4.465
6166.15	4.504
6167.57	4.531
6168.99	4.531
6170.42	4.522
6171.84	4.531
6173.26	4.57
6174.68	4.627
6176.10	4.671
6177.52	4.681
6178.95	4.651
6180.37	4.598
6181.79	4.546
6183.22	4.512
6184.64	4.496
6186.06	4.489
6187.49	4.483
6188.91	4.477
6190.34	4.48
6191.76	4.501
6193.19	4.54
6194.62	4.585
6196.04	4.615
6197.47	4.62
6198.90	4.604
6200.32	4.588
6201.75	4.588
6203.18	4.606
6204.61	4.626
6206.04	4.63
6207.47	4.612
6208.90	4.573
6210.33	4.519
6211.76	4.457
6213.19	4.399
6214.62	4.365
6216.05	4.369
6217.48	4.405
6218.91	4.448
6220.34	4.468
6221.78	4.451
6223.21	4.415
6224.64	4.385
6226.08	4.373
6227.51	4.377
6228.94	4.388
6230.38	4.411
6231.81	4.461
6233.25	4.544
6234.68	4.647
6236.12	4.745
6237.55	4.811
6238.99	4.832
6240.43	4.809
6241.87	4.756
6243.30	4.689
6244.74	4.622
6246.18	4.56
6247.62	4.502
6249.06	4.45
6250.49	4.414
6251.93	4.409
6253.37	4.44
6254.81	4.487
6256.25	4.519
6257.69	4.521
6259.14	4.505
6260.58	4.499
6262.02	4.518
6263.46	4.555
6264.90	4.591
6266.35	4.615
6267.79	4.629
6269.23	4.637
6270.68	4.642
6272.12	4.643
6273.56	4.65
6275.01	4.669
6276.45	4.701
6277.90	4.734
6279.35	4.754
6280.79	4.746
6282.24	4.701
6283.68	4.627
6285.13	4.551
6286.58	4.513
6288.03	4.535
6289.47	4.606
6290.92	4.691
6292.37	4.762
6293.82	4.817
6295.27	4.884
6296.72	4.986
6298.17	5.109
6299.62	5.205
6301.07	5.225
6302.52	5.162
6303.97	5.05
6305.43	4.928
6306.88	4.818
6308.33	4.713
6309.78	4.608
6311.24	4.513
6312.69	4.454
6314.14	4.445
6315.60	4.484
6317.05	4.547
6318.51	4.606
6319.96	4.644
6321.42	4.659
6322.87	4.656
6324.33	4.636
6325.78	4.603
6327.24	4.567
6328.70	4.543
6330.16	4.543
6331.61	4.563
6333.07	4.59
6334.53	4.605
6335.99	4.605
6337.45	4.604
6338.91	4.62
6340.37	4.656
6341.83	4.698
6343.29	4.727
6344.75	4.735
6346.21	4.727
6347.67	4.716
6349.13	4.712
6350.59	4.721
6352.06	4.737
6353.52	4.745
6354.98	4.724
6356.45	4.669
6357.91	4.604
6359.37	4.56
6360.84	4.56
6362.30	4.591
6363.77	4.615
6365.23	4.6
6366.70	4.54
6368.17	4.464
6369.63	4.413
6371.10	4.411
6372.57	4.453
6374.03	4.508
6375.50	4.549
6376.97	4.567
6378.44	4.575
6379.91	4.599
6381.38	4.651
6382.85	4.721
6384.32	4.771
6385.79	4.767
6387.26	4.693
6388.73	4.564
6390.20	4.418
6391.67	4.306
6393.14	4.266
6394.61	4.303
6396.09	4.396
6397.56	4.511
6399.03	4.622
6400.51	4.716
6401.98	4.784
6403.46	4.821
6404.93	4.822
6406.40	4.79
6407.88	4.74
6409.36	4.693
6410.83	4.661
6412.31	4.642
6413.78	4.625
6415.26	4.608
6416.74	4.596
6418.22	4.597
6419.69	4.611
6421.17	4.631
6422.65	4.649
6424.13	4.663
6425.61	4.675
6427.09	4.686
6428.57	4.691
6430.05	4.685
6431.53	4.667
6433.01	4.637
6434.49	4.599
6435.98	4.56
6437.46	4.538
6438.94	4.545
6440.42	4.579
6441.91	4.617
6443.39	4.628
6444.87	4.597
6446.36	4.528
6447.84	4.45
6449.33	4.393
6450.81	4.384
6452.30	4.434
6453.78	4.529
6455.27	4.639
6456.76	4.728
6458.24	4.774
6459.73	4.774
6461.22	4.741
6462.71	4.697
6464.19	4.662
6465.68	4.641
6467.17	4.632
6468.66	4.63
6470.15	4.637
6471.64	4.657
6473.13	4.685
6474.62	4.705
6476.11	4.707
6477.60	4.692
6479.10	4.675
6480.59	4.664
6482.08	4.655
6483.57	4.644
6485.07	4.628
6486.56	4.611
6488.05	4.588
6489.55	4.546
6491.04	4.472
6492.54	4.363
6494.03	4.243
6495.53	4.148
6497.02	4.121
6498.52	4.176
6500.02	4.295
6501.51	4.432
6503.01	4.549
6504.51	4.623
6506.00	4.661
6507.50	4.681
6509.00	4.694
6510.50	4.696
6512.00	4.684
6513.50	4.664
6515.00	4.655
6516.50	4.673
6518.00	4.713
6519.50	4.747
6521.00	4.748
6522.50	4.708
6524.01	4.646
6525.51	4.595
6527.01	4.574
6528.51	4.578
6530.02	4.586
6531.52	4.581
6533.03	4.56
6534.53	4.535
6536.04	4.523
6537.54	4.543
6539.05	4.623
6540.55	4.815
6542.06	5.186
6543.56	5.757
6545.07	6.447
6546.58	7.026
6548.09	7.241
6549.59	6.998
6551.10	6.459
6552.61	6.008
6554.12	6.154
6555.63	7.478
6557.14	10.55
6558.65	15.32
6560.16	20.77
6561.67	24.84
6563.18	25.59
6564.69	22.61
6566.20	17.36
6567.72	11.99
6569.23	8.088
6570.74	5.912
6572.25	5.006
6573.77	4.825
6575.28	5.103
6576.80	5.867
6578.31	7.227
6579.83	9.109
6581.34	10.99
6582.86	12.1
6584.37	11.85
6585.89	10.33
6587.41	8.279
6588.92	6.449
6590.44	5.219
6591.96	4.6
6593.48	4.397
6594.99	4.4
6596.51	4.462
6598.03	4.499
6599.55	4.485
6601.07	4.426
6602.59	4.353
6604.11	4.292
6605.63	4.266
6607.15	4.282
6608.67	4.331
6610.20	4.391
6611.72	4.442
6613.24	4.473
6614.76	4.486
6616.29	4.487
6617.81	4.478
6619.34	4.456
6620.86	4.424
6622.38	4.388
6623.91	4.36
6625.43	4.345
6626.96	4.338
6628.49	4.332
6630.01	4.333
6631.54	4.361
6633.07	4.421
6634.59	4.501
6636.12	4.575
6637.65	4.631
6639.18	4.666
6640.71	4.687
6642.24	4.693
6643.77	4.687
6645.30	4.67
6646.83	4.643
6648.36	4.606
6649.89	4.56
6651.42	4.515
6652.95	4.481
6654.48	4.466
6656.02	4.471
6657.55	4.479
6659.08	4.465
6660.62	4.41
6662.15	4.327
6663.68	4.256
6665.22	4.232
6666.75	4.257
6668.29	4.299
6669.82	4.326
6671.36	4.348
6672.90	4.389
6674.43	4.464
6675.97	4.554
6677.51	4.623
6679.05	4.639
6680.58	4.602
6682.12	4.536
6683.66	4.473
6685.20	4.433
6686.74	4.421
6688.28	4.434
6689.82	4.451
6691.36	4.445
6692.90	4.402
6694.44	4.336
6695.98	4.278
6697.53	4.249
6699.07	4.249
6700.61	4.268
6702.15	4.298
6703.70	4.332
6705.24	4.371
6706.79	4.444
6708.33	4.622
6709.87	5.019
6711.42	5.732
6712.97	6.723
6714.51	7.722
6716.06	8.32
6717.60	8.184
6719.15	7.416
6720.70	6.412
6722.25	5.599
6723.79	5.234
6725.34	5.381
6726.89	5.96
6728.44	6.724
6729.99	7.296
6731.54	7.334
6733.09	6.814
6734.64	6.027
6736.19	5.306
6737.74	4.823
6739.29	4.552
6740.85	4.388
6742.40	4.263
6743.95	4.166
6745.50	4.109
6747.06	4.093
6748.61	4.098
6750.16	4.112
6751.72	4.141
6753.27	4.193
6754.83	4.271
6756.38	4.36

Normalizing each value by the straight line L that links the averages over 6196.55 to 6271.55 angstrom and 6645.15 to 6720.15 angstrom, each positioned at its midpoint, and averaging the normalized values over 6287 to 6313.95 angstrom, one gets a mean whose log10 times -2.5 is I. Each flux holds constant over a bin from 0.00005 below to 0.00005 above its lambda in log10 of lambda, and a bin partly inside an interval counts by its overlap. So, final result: -0.06 mag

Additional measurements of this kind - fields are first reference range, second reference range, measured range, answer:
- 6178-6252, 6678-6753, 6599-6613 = 0.15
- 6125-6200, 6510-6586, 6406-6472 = 0.46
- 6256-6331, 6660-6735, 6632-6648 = 0.11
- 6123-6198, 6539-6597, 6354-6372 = 0.45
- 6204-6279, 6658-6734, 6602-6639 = 0.14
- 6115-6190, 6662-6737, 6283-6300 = 0.01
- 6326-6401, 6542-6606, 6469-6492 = 0.43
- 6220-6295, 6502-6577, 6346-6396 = 0.24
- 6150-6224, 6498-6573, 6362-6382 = 0.31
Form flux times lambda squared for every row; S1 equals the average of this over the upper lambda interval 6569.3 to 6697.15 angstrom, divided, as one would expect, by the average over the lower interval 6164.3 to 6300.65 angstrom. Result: 1.2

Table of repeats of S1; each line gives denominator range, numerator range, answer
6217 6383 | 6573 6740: 1.25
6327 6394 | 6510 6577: 1.78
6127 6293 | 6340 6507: 1.07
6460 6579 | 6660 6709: 0.72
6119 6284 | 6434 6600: 1.50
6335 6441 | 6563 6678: 1.34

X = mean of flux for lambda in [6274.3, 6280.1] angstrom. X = 4.72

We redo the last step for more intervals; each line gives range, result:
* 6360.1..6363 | 4.57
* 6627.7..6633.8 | 4.36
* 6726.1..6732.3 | 6.82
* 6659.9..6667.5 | 4.3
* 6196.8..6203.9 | 4.6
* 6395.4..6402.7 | 4.61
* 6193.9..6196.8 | 4.6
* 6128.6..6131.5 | 4.85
